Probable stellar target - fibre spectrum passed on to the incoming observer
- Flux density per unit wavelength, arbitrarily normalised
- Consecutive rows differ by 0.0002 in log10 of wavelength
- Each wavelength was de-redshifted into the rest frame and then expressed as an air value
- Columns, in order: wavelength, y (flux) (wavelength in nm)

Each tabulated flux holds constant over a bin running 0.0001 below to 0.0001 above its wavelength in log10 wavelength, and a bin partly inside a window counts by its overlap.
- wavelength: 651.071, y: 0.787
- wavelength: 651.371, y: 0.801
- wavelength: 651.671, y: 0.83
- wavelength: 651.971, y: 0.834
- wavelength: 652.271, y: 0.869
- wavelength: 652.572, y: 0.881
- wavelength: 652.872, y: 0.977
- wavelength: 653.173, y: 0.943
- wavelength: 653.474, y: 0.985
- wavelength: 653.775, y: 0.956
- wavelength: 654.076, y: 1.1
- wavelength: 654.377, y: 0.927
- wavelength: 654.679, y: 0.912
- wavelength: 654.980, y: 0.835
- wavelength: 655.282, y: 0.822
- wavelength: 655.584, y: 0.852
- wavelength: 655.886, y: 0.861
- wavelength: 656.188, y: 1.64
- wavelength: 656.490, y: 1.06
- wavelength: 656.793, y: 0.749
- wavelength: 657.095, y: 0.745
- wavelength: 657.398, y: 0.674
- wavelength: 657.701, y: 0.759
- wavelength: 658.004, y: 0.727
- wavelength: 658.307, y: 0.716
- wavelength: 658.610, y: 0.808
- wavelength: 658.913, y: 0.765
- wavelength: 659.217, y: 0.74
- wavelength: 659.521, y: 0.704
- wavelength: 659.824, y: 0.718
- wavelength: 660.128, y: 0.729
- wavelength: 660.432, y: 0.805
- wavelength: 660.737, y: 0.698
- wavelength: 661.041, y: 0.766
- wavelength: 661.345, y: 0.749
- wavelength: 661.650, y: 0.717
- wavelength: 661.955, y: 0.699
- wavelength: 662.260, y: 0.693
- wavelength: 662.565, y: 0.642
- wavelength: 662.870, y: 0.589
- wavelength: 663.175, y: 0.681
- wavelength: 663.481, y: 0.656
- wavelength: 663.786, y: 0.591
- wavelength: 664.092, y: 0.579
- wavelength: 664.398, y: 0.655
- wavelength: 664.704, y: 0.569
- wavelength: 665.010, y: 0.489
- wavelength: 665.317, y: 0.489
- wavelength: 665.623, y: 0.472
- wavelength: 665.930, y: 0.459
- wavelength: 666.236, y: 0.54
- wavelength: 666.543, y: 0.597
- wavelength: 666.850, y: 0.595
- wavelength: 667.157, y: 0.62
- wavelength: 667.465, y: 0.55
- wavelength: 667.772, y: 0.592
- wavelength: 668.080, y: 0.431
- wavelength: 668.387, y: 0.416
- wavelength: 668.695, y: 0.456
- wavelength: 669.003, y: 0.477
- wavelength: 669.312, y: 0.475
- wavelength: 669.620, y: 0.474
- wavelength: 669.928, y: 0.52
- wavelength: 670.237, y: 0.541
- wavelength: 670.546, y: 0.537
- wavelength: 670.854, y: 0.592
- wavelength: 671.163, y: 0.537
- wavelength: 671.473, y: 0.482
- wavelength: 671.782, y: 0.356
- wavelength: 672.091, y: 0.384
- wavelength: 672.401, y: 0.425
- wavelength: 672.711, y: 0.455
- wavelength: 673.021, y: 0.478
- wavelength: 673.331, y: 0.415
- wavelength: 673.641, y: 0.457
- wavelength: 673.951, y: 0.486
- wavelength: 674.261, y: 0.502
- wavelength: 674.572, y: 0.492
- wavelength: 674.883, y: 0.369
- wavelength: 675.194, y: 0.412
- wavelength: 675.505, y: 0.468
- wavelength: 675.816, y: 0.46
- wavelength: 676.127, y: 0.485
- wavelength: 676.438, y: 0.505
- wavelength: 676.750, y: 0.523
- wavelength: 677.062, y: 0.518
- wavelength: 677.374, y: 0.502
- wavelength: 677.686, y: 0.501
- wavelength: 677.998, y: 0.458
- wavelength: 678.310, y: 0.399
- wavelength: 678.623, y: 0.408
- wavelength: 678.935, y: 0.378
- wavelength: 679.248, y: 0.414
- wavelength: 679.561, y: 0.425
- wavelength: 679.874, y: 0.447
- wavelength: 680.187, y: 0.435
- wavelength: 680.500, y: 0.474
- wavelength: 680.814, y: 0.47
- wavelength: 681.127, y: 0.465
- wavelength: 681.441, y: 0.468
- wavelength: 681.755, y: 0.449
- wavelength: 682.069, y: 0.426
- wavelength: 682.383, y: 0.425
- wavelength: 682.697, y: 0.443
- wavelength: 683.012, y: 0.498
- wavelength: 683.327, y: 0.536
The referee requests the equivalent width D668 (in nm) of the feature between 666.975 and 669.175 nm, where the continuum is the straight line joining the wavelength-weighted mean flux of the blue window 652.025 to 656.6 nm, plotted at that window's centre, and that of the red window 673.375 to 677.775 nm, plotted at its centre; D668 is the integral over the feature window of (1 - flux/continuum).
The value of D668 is 0.488 nm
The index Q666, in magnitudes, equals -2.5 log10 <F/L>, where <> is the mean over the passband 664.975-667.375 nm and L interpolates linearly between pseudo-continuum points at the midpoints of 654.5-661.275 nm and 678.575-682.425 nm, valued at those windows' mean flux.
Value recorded 0.26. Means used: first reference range 0.821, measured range 0.535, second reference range 0.439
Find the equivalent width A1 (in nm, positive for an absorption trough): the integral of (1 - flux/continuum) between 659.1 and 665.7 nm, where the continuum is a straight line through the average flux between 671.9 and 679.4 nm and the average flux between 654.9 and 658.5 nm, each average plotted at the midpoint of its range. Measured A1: 0.79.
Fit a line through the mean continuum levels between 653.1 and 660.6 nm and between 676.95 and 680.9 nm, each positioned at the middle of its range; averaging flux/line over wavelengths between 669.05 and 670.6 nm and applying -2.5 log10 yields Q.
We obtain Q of 0.22 mag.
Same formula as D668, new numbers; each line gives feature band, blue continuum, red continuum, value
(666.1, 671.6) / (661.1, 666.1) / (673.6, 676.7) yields 0.21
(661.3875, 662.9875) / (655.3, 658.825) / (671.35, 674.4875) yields 0.12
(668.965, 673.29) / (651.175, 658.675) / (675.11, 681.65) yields 0.83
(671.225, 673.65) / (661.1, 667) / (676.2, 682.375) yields 0.41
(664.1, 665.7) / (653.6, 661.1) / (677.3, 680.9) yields 0.37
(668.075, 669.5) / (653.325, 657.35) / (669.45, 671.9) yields 0.27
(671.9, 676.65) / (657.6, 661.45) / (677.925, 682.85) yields 0.65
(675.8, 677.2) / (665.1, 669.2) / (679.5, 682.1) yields -0.09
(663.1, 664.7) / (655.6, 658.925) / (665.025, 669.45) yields 0.02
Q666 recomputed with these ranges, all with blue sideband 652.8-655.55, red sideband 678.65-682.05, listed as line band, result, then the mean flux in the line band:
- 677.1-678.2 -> 0.01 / 0.487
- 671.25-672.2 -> 0.40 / 0.418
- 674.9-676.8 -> 0.13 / 0.465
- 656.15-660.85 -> 0.08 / 0.796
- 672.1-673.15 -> 0.31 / 0.442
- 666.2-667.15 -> 0.19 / 0.589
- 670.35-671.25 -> 0.12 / 0.556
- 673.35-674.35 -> 0.19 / 0.472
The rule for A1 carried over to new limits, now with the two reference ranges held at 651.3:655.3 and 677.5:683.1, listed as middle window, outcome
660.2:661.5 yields 0.045 nm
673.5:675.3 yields 0.302 nm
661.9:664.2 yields 0.316 nm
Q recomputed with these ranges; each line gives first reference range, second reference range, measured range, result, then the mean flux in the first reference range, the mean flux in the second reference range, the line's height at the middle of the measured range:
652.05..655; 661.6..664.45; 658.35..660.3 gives 0.03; 0.941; 0.648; 0.762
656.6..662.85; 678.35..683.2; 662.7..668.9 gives 0.17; 0.729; 0.441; 0.646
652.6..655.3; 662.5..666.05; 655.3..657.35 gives -0.12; 0.943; 0.572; 0.858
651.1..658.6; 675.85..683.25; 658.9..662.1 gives 0.08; 0.891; 0.458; 0.792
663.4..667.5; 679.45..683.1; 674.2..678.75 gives 0.04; 0.56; 0.452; 0.485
